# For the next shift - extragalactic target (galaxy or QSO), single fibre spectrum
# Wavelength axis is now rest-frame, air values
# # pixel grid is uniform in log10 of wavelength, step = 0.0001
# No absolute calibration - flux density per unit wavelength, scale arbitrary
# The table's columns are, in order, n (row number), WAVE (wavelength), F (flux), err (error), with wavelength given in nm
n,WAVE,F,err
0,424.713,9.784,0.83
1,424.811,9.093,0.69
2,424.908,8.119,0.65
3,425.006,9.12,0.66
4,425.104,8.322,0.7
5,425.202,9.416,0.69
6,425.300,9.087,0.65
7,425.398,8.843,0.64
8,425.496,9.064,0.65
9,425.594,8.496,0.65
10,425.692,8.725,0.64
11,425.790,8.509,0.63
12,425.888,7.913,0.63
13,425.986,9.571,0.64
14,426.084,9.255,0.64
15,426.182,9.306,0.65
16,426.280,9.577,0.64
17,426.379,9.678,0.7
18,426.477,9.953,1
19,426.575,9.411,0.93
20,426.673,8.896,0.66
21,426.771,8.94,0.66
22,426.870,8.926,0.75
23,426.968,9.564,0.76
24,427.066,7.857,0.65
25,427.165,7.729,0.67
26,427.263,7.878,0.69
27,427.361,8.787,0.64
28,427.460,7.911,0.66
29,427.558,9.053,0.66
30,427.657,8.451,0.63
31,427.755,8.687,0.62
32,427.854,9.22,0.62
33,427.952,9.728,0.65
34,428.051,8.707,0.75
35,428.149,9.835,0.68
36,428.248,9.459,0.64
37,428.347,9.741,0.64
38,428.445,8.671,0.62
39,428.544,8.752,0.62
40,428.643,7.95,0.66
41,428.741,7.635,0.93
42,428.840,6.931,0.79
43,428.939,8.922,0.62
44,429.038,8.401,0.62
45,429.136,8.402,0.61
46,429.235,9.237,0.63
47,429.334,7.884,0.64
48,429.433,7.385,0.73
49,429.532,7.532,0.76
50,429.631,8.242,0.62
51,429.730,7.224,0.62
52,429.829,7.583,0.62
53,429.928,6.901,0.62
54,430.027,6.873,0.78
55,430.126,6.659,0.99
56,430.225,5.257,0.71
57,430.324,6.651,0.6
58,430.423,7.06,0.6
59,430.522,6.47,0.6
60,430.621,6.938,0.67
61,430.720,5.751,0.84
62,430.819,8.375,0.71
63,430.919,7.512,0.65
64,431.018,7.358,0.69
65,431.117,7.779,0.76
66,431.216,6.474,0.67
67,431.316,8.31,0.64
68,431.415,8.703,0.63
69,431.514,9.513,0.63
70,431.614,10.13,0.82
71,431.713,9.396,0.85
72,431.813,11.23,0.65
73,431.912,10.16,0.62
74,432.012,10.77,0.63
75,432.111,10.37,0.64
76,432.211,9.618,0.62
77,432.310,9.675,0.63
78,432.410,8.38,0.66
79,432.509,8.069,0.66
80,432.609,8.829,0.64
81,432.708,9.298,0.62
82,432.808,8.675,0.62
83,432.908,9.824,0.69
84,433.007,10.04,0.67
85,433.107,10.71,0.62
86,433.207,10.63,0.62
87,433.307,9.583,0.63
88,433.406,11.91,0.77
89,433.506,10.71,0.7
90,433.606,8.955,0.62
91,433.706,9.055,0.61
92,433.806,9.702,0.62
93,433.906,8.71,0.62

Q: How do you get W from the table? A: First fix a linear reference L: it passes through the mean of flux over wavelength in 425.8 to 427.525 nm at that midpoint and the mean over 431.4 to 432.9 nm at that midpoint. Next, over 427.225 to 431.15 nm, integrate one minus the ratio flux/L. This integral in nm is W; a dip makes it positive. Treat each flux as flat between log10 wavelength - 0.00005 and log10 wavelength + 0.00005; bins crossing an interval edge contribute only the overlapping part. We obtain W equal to 0.53 nm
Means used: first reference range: 8.89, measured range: 7.94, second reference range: 9.55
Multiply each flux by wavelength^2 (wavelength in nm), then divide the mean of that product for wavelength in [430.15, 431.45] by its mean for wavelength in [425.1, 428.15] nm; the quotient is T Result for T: 0.8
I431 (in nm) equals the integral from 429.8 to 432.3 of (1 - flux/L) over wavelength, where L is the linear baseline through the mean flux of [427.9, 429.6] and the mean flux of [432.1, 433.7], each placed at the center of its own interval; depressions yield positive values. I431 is 0.296 nm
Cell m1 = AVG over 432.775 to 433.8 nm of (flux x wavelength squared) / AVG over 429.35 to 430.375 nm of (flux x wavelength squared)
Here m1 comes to 1.44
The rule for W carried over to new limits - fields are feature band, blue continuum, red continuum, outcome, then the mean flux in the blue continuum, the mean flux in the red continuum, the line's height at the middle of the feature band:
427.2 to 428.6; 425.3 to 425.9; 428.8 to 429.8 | -0.109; 8.67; 8.01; 8.26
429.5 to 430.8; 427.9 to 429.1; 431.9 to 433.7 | 0.319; 8.73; 9.76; 9.13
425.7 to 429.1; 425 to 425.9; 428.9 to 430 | -0.184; 8.76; 7.94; 8.36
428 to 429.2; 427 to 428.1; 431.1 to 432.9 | 0.013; 8.56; 9.23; 8.72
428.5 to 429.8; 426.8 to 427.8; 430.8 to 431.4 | 0.009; 8.49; 7.65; 8.08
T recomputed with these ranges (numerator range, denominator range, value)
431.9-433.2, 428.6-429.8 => 1.22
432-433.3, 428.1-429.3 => 1.13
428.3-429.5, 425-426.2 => 0.95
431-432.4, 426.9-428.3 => 1.08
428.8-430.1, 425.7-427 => 0.86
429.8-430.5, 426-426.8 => 0.72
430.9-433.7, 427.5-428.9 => 1.09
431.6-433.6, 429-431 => 1.37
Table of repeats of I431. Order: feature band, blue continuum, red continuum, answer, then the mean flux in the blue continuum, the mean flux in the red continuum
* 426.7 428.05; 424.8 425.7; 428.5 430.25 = -0.07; 8.82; 7.68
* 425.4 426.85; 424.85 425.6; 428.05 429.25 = -0.05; 8.83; 8.65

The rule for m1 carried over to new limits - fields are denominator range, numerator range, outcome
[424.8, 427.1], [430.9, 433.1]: 1.05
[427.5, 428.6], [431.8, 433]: 1.07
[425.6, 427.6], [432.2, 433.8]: 1.12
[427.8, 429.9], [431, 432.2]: 1.11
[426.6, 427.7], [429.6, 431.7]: 0.88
